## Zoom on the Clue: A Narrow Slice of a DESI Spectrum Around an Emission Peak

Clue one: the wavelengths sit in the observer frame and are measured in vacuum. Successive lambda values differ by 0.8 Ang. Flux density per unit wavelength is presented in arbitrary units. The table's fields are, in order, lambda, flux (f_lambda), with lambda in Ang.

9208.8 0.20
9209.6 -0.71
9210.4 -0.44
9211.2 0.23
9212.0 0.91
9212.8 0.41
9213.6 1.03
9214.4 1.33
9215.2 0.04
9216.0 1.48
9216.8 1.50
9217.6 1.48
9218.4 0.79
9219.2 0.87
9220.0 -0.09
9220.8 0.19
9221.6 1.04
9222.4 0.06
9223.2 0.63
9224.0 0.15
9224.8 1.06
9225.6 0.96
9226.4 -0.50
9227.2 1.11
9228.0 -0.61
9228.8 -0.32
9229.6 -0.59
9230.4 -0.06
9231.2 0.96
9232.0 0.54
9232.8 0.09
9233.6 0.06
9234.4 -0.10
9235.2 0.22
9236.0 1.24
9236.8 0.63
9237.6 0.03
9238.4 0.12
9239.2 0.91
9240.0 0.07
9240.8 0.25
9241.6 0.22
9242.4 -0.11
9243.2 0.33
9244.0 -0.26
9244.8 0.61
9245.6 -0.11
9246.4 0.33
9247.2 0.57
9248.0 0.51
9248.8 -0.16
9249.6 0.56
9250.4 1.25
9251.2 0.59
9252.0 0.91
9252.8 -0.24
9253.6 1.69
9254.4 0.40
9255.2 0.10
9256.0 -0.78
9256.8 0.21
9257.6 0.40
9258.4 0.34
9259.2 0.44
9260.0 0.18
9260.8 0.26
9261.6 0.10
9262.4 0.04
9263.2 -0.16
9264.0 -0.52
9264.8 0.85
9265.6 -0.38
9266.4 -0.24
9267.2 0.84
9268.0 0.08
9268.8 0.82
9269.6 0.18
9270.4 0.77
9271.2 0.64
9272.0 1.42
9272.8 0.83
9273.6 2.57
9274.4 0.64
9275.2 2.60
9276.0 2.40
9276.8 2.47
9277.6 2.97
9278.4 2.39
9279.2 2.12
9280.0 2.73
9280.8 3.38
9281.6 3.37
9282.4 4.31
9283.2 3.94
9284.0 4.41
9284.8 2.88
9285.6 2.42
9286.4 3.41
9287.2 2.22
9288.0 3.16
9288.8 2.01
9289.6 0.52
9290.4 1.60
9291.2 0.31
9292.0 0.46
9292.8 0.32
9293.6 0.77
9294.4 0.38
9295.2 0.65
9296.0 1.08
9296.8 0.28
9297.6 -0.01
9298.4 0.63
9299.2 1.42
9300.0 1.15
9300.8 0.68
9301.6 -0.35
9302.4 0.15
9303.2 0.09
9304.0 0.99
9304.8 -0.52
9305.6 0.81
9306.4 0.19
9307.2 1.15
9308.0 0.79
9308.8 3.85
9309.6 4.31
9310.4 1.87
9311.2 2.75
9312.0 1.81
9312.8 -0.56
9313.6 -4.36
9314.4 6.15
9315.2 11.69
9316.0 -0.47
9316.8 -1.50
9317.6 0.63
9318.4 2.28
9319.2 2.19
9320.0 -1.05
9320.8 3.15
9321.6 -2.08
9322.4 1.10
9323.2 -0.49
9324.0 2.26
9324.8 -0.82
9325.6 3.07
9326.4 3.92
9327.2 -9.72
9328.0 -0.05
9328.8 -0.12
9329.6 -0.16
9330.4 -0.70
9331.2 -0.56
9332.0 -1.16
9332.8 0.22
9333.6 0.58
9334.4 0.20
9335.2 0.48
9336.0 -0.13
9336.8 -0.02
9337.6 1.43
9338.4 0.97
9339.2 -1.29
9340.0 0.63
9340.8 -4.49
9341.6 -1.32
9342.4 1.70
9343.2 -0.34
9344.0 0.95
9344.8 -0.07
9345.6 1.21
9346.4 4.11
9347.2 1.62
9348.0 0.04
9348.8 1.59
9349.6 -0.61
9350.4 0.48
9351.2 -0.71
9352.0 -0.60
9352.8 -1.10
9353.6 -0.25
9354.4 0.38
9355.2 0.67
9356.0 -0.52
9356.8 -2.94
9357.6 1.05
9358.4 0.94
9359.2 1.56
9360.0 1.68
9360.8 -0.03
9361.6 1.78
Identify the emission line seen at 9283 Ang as [O II]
